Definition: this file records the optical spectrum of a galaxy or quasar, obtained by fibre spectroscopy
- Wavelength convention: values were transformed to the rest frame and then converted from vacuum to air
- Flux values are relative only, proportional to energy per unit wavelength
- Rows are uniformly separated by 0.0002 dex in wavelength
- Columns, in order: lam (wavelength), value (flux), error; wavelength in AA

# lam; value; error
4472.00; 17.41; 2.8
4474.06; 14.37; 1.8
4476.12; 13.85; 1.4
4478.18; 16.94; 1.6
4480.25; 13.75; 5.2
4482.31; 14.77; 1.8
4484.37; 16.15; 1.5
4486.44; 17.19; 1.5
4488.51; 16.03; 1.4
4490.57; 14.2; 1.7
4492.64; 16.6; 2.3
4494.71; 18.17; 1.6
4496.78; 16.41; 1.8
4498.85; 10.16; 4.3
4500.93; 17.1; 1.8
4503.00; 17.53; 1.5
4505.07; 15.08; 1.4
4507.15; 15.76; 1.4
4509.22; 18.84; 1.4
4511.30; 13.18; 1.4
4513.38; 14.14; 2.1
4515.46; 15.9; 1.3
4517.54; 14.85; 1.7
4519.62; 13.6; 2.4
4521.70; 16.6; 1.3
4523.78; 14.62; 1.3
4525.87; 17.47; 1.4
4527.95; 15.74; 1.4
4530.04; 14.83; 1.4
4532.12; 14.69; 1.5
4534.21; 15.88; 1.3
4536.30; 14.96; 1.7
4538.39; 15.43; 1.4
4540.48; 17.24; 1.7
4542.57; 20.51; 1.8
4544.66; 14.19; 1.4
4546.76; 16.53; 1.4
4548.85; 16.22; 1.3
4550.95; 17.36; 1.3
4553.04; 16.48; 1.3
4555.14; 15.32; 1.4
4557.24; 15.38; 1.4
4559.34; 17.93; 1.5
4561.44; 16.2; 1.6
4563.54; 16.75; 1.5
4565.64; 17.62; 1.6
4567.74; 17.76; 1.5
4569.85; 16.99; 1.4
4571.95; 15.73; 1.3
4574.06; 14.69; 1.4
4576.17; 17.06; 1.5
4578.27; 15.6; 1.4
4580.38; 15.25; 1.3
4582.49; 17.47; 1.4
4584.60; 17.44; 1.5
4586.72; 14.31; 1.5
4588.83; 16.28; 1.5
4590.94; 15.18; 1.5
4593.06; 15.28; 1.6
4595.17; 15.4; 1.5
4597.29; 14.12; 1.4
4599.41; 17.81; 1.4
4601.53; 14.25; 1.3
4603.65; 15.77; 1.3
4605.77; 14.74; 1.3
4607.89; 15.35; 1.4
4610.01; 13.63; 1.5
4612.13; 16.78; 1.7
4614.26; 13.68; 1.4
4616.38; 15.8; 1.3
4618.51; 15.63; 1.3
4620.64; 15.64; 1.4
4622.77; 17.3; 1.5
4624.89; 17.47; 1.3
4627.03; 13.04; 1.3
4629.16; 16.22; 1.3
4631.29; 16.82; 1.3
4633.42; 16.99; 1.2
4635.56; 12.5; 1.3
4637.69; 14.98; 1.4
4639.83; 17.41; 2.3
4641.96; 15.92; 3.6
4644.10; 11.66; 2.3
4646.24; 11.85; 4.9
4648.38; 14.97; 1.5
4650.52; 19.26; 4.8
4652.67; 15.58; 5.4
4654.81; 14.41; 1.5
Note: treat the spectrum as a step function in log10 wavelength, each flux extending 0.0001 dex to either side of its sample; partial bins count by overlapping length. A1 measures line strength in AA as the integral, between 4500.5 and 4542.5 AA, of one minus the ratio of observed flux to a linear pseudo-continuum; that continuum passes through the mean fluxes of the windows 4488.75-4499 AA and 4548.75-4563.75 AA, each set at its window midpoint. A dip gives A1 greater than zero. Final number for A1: 0.6 AA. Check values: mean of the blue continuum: 15.6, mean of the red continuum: 16.5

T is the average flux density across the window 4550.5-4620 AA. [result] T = 15.9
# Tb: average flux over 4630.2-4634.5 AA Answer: 16.9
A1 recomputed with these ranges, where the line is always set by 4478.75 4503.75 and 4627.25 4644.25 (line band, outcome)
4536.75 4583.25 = -2.9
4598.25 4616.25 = 0.2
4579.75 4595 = -0.4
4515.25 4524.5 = 0.3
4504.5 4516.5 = 0.1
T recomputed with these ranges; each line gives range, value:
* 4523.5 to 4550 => 16.1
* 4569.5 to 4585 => 16.2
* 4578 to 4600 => 15.8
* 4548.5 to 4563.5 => 16.4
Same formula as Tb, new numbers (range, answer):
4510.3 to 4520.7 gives 14.3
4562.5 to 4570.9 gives 17.3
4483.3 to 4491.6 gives 15.9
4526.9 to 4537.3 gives 15.2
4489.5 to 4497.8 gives 16.4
